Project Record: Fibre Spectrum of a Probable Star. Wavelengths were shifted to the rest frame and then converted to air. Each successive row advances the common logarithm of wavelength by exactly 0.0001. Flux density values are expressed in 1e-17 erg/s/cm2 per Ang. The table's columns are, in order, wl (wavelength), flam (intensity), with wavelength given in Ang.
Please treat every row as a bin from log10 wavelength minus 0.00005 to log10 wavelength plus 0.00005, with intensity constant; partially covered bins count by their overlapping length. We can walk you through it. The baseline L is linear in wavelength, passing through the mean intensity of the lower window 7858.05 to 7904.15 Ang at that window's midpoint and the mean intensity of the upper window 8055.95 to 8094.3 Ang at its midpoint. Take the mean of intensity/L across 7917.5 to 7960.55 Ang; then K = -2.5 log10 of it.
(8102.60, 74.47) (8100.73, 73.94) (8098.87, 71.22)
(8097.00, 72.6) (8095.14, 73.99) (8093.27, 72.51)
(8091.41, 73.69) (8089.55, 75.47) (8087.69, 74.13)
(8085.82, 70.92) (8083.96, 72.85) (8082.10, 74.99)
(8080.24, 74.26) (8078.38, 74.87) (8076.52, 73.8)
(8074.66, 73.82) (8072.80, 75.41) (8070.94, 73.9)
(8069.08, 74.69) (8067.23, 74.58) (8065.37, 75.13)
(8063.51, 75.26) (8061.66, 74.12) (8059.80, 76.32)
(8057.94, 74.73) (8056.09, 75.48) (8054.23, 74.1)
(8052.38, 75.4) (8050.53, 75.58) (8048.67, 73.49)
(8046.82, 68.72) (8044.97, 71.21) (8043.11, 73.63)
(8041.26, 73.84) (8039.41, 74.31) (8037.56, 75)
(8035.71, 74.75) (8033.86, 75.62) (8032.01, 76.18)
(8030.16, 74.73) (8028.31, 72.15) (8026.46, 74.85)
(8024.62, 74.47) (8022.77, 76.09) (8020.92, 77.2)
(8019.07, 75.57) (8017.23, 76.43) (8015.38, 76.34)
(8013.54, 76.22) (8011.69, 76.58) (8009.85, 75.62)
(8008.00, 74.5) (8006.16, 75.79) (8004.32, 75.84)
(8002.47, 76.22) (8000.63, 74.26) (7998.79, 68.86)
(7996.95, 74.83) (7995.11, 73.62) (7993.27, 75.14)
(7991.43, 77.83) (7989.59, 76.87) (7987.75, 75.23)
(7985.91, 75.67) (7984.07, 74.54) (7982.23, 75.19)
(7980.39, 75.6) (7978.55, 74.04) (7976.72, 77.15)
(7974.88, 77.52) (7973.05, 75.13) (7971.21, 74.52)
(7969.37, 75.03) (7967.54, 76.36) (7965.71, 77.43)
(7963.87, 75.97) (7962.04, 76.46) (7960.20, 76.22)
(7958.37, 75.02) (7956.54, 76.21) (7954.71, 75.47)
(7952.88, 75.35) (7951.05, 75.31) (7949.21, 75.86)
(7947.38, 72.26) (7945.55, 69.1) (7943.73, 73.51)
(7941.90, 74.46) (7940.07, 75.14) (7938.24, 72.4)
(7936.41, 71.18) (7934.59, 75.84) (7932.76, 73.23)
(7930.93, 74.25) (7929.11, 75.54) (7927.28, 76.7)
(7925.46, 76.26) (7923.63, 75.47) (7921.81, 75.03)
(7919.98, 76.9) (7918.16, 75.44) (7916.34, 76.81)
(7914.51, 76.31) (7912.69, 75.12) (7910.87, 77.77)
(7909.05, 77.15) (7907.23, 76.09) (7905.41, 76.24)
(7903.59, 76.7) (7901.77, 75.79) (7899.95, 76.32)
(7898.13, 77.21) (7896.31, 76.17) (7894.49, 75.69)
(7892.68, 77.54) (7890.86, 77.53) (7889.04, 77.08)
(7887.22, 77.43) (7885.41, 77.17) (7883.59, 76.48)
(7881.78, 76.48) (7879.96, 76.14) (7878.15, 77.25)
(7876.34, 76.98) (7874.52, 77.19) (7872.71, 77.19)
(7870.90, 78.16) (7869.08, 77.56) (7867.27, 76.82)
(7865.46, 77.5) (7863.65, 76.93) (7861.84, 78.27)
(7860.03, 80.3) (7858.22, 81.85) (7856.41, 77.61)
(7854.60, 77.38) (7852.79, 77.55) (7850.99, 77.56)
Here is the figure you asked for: 0.02 mag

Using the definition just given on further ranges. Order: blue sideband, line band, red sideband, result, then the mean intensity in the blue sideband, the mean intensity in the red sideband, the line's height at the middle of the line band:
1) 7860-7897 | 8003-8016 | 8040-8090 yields -0.01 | 77.2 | 74.1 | 75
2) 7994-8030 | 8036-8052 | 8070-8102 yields 0.02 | 75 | 73.7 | 74.4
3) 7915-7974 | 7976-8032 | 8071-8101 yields -0.01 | 75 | 73.7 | 74.4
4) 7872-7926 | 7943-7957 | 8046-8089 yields 0.03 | 76.6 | 74.2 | 75.9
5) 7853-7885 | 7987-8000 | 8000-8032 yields 0.02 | 77.6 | 75.5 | 75.8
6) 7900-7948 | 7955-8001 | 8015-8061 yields -0.01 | 75.1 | 74.6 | 74.9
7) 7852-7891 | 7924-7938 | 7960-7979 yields 0.03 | 77.6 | 76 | 76.6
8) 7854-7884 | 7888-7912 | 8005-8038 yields 0.01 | 77.7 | 75.5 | 77.2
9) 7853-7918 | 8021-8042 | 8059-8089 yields 0.00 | 77.1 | 74.3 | 74.9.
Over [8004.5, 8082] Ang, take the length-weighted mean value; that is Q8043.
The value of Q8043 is 74.8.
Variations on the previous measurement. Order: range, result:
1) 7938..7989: 75.1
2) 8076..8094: 73.8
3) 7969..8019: 75.4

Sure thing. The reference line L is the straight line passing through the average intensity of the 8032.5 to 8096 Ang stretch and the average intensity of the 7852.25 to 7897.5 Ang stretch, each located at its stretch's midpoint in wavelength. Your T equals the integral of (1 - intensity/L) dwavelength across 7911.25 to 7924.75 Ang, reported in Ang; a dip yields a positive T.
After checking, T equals 0.1 Ang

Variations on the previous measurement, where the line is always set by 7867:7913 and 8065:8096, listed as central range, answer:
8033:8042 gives 0.0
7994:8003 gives 0.2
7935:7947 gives 0.5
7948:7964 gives 0.0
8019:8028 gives -0.1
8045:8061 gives 0.1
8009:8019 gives -0.2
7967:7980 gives 0.0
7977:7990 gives 0.0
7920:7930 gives 0.1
